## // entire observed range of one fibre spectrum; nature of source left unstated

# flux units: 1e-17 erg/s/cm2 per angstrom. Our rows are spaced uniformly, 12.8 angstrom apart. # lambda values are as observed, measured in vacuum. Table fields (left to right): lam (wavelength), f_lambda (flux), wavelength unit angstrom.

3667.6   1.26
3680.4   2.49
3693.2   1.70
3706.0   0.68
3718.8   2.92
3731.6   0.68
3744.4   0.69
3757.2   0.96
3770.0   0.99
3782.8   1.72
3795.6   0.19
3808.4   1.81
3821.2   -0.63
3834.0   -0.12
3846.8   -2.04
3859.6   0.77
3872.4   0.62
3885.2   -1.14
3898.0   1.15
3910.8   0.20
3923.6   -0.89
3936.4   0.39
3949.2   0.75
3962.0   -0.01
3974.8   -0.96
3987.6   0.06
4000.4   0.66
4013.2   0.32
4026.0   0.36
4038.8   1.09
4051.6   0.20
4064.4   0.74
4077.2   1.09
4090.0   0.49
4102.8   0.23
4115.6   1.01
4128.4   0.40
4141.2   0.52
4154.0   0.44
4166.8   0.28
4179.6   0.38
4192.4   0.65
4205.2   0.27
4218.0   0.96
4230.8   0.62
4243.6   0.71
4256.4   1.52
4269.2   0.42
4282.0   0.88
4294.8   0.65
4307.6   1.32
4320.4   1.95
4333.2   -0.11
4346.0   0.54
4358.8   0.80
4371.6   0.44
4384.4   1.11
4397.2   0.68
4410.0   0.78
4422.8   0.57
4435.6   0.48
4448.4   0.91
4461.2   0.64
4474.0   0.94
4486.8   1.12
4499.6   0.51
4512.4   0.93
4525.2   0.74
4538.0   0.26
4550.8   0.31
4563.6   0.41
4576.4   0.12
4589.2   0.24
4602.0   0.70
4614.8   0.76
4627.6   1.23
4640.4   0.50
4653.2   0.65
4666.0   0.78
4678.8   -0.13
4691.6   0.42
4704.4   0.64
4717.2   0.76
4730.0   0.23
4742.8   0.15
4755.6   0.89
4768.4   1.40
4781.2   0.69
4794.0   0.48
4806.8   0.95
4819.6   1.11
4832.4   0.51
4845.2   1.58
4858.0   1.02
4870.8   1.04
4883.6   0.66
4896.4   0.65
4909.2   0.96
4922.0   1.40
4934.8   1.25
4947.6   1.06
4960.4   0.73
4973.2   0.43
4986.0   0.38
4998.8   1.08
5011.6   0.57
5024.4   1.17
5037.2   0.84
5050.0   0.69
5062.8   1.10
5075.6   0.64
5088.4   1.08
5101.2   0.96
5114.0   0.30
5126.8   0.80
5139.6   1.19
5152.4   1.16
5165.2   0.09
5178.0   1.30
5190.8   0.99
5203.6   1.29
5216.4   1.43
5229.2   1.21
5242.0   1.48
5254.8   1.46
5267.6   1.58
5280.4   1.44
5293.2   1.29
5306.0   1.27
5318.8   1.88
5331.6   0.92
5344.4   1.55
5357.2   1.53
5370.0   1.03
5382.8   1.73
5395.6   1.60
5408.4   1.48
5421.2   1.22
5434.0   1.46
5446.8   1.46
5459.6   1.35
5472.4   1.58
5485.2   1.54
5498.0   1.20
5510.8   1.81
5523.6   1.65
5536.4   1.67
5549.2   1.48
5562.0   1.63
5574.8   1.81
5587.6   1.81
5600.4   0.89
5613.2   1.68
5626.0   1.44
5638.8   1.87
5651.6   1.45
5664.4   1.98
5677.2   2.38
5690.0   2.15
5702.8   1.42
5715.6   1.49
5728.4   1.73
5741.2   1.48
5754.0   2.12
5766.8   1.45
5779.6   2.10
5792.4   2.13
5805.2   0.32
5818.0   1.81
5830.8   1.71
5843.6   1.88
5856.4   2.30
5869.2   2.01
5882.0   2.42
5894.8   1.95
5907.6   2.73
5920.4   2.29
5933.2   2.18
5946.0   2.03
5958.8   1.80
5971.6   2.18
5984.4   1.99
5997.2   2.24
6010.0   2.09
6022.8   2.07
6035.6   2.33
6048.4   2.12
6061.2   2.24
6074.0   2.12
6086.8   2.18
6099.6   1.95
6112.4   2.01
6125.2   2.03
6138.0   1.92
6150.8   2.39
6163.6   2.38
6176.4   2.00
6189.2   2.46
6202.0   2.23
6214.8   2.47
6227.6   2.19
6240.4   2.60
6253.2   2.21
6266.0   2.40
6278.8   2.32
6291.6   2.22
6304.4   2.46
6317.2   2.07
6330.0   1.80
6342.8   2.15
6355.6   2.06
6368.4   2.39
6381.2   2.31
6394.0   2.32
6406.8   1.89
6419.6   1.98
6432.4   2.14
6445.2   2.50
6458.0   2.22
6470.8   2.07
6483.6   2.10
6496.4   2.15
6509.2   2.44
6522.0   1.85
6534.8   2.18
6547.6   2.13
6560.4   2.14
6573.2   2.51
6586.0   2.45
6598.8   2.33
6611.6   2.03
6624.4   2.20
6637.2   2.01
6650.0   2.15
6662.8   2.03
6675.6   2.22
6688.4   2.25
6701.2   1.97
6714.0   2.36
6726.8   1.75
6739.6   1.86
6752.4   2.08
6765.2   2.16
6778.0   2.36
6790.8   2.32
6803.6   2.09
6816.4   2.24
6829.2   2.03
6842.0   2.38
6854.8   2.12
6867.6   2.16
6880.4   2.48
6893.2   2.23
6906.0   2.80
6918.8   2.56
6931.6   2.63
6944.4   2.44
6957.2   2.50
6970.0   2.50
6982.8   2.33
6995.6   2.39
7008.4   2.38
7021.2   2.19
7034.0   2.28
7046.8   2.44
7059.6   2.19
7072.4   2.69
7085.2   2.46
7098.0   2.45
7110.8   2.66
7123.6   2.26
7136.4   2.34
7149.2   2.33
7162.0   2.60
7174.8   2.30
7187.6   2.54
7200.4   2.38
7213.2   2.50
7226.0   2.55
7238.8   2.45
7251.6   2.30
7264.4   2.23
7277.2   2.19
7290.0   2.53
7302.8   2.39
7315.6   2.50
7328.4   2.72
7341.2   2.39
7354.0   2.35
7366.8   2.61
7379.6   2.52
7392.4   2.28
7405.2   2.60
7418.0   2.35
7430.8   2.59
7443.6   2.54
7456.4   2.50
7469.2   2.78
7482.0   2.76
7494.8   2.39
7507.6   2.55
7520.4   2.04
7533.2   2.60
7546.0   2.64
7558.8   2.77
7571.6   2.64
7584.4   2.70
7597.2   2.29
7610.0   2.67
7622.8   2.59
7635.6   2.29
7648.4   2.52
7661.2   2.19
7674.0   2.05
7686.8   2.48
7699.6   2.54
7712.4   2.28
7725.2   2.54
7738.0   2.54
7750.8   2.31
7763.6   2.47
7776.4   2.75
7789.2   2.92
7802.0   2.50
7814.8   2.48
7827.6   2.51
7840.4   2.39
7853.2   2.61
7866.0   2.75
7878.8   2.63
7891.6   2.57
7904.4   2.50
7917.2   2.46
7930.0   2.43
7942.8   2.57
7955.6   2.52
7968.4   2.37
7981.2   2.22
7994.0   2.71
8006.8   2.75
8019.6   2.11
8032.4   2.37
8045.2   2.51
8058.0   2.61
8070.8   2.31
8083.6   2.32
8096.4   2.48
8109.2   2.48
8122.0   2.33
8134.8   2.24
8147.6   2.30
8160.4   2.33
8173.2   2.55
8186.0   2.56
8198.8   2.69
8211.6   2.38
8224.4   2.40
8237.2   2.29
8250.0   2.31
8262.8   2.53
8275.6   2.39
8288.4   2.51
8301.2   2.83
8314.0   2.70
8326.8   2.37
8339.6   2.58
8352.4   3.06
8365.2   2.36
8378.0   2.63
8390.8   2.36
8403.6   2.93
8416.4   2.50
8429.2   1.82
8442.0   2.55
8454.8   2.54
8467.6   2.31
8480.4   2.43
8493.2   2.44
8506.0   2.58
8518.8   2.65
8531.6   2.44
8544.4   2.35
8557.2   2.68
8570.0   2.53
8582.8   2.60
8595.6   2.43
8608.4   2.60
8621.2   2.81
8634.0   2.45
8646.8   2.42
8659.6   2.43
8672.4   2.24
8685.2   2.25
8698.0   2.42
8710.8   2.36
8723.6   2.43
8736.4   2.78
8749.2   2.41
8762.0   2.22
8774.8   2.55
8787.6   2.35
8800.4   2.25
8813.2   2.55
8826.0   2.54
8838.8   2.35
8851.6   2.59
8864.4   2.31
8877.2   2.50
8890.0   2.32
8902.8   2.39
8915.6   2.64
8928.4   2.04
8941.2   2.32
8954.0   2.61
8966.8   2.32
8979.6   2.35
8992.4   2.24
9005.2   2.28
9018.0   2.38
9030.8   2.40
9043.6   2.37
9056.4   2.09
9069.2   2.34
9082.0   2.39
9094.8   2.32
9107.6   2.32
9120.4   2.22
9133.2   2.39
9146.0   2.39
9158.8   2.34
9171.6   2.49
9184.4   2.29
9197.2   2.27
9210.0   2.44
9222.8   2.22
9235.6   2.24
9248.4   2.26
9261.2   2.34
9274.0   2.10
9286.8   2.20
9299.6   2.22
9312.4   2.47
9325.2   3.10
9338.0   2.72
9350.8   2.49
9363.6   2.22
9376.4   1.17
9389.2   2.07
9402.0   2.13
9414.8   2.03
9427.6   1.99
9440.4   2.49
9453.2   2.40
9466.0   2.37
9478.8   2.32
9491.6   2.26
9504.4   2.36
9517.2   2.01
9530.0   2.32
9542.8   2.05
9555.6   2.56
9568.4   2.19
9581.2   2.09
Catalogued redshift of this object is 0.301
